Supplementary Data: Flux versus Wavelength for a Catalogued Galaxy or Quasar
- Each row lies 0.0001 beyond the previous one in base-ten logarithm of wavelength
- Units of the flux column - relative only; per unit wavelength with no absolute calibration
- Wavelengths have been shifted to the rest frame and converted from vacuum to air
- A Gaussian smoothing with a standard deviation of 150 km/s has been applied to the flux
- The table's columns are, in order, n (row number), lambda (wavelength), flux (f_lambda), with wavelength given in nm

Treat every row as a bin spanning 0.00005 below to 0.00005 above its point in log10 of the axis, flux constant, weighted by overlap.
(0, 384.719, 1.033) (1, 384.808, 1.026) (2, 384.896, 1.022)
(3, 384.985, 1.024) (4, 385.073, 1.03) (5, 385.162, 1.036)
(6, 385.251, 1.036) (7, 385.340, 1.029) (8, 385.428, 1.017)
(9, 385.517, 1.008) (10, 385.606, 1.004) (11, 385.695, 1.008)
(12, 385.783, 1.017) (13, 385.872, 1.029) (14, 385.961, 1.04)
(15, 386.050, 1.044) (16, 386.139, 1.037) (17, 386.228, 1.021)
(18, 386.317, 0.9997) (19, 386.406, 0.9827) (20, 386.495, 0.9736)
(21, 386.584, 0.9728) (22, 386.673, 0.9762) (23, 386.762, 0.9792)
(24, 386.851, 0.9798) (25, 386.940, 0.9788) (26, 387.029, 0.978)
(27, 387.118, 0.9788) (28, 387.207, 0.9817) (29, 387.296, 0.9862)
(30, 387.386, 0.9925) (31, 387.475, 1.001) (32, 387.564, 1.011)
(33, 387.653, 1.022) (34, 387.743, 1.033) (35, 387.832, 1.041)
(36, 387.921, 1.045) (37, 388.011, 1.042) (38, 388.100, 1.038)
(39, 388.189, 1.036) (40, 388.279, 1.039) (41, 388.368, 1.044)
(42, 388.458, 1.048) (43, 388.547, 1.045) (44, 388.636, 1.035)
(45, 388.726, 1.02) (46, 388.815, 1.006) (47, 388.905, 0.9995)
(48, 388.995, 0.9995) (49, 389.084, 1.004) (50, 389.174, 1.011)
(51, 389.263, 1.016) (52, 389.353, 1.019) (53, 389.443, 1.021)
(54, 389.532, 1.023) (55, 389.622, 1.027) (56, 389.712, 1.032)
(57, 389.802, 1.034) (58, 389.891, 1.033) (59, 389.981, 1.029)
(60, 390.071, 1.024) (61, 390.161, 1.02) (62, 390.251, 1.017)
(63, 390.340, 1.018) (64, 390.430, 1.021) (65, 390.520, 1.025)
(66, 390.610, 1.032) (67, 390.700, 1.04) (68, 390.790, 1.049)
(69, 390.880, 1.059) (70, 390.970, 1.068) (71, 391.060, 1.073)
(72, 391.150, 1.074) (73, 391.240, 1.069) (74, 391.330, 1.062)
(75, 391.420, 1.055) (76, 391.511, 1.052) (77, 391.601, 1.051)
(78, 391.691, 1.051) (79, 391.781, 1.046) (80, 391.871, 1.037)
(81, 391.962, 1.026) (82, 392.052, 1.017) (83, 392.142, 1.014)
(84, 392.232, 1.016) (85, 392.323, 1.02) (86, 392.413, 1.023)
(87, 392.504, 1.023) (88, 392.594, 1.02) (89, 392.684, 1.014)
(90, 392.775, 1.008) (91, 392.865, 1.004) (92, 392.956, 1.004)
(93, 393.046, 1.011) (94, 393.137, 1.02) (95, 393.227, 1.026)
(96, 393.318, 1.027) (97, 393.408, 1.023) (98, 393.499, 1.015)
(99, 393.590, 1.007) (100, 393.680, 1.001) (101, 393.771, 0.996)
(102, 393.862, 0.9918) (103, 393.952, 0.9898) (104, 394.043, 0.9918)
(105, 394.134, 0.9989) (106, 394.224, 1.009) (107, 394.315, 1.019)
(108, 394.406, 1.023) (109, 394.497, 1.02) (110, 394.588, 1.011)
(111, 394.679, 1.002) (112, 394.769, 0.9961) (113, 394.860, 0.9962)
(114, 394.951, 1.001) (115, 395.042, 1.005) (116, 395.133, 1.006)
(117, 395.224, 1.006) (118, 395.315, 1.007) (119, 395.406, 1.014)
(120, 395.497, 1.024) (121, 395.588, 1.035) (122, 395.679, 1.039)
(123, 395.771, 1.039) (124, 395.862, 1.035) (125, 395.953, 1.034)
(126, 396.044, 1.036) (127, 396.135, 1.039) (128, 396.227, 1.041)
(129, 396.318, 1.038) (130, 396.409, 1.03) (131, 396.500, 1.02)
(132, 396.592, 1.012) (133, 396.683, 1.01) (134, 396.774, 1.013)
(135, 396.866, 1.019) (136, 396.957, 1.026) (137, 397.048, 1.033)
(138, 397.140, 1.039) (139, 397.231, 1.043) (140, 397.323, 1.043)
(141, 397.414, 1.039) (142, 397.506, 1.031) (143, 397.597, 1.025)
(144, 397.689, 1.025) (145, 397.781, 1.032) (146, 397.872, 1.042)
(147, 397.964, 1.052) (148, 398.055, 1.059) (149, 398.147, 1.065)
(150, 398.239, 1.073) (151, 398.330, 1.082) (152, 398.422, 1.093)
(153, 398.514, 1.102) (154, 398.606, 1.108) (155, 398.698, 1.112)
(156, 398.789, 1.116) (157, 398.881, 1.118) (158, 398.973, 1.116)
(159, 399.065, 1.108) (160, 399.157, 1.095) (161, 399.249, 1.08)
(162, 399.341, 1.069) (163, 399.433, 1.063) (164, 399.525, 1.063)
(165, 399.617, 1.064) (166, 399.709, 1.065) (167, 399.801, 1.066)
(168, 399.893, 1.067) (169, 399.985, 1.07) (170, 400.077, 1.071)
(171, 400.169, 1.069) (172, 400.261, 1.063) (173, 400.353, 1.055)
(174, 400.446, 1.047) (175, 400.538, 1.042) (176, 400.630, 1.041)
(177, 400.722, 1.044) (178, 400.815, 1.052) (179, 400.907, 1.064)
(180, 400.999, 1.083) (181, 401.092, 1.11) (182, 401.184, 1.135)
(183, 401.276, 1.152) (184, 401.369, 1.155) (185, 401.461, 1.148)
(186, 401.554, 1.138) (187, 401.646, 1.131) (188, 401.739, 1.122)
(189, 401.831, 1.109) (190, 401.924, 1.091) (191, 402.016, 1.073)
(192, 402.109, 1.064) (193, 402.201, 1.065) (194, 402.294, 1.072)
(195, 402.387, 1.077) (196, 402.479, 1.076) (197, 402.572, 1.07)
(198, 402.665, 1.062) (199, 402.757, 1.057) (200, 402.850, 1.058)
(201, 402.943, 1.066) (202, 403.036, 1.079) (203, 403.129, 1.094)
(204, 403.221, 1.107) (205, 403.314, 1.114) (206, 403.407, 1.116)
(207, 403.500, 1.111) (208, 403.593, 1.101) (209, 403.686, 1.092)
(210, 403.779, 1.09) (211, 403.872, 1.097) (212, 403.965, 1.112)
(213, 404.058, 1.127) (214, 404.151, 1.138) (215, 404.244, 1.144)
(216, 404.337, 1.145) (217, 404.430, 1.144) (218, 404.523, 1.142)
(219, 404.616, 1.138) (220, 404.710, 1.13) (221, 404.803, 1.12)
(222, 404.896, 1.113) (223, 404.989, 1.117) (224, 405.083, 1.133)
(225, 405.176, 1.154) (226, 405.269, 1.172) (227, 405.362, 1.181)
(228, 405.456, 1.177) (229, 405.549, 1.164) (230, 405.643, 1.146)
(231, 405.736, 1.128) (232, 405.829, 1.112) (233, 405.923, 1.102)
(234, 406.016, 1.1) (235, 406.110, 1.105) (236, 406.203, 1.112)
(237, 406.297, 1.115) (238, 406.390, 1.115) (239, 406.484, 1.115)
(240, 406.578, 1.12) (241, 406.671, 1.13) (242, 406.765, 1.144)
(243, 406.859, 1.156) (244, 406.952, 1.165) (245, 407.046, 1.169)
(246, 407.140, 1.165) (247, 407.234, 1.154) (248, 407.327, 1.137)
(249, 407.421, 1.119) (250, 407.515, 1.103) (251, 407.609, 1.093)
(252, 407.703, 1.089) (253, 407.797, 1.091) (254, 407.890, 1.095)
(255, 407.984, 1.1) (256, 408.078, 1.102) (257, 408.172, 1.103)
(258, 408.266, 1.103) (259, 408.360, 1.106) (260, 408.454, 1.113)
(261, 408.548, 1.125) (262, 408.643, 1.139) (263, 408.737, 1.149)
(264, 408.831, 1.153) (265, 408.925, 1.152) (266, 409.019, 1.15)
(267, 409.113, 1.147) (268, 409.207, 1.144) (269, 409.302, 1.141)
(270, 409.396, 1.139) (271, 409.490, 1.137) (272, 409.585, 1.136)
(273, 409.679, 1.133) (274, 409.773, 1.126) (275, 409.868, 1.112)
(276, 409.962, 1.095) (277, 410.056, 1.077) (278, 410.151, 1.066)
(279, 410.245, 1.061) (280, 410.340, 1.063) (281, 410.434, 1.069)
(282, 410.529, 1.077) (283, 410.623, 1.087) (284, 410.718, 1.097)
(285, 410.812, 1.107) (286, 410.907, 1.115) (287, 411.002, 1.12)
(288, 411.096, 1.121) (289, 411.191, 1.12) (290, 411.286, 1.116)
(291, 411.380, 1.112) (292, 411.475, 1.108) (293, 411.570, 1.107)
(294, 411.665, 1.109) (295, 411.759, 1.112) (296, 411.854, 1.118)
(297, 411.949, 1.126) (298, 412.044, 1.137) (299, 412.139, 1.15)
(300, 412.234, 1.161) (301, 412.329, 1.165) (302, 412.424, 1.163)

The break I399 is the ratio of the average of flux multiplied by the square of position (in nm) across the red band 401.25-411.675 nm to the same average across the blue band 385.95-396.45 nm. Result 1.2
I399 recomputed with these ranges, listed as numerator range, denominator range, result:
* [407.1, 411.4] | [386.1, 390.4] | 1.22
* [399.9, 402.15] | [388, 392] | 1.11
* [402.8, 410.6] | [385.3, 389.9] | 1.22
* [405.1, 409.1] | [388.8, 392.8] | 1.19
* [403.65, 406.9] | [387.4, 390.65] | 1.20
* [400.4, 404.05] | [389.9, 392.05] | 1.11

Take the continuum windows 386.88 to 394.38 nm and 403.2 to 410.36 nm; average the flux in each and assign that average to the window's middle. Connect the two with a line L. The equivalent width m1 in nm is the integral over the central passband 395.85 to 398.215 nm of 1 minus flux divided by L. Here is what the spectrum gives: 0.06 nm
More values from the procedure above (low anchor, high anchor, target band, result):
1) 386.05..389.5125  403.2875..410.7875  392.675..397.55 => 0.16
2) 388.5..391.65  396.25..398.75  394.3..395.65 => 0.04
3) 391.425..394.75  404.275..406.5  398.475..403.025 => 0.02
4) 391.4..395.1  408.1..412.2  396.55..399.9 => -0.05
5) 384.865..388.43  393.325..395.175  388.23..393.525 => -0.11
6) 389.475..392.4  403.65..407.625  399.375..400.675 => 0.04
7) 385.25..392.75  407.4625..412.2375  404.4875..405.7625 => -0.06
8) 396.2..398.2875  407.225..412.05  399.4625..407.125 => -0.23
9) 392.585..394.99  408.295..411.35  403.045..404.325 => -0.04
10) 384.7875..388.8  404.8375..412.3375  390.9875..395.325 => 0.11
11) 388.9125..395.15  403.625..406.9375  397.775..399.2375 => -0.02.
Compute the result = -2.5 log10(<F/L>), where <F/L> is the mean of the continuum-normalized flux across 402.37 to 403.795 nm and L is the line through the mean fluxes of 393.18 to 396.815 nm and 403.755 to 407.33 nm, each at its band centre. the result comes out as 0.02 mag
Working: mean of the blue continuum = 1.02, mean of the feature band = 1.09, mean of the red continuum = 1.13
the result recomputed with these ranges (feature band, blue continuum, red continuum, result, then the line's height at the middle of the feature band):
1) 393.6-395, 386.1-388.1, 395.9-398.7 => 0.030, 1.03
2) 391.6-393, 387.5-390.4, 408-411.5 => 0.019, 1.04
